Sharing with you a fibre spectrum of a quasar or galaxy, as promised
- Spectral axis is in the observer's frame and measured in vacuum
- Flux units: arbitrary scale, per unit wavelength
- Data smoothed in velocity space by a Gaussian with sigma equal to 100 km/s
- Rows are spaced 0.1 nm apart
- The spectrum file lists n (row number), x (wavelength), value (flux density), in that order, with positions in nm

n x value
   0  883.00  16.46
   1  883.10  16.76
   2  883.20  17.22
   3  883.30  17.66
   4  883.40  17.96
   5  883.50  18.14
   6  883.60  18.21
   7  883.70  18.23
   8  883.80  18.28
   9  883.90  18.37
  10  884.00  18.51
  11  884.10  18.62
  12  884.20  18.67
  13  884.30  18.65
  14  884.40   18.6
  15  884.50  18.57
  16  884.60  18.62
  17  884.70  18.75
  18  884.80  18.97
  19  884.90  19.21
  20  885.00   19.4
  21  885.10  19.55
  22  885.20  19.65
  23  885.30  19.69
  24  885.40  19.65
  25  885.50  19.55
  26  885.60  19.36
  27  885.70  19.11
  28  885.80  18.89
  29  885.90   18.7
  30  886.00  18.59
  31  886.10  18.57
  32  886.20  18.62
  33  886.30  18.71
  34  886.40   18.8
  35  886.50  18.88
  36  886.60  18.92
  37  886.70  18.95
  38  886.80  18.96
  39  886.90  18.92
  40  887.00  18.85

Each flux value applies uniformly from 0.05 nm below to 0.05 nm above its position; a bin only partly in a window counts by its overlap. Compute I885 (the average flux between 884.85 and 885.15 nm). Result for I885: 19.4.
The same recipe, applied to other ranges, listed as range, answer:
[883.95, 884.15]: 18.6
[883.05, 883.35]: 17.2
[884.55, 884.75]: 18.7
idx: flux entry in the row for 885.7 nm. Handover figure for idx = 19.11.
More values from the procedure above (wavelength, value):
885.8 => 18.89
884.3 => 18.65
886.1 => 18.57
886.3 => 18.71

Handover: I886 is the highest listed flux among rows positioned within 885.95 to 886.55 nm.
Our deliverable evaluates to 18.88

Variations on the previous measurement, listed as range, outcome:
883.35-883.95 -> 18.37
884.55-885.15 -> 19.55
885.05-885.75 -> 19.69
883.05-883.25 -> 17.22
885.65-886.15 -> 19.11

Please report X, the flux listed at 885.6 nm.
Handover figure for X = 19.36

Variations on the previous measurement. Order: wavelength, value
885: 19.4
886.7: 18.95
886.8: 18.96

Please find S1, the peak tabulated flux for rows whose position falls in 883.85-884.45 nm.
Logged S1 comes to 18.67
